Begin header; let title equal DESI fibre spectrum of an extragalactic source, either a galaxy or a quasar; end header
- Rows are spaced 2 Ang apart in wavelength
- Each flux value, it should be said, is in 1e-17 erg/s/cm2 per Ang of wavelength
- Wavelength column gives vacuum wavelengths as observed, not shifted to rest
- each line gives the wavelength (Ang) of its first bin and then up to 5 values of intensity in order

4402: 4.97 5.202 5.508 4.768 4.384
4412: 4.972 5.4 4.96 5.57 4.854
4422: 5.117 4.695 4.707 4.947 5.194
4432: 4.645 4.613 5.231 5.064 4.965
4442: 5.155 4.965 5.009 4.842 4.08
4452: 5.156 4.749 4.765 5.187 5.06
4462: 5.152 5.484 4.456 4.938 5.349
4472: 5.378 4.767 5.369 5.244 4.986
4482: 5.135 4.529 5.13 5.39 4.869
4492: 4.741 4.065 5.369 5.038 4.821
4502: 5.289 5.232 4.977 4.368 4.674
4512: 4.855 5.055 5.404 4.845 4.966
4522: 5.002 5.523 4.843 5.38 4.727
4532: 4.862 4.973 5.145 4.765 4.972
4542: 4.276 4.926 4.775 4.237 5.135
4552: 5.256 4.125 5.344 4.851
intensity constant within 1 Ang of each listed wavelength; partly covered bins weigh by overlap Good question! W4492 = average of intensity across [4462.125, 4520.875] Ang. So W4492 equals 4.99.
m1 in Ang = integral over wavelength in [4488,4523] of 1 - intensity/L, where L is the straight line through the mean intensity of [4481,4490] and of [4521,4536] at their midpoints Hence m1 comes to 0.75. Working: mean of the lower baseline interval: 5.03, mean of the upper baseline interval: 5.05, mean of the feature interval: 4.93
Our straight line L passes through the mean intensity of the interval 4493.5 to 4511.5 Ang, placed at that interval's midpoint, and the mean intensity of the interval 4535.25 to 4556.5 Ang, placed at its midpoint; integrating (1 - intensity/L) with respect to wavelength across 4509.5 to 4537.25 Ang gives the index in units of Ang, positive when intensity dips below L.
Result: -1.00 Ang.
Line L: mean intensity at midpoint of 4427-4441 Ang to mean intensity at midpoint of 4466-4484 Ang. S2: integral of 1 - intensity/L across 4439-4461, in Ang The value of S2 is 0.4 Ang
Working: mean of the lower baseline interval 4.95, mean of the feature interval 4.9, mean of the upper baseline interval 5.07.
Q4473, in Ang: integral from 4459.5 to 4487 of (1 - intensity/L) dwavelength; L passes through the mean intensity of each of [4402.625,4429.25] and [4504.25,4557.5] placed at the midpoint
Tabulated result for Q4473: -0.63 Ang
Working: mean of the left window 5.01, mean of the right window 4.9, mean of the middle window 5.07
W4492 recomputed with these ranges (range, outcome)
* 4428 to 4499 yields 4.97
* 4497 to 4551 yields 4.93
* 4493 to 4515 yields 4.89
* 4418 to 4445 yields 4.96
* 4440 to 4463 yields 4.92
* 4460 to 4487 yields 5.07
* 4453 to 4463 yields 4.98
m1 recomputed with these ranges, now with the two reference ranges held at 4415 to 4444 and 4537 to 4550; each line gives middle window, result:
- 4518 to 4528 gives -0.72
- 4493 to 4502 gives -0.12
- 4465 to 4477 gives -0.41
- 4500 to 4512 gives -0.27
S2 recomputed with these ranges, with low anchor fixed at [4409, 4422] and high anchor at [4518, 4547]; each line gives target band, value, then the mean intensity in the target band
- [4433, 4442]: 0.0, 4.99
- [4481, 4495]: 0.4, 4.84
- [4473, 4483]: -0.2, 5.1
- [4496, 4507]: -0.3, 5.1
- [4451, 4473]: -0.3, 5.06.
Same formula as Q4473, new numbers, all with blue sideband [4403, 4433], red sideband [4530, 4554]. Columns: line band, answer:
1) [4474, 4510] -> -0.5 Ang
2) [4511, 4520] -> -0.3 Ang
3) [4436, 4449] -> -0.2 Ang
